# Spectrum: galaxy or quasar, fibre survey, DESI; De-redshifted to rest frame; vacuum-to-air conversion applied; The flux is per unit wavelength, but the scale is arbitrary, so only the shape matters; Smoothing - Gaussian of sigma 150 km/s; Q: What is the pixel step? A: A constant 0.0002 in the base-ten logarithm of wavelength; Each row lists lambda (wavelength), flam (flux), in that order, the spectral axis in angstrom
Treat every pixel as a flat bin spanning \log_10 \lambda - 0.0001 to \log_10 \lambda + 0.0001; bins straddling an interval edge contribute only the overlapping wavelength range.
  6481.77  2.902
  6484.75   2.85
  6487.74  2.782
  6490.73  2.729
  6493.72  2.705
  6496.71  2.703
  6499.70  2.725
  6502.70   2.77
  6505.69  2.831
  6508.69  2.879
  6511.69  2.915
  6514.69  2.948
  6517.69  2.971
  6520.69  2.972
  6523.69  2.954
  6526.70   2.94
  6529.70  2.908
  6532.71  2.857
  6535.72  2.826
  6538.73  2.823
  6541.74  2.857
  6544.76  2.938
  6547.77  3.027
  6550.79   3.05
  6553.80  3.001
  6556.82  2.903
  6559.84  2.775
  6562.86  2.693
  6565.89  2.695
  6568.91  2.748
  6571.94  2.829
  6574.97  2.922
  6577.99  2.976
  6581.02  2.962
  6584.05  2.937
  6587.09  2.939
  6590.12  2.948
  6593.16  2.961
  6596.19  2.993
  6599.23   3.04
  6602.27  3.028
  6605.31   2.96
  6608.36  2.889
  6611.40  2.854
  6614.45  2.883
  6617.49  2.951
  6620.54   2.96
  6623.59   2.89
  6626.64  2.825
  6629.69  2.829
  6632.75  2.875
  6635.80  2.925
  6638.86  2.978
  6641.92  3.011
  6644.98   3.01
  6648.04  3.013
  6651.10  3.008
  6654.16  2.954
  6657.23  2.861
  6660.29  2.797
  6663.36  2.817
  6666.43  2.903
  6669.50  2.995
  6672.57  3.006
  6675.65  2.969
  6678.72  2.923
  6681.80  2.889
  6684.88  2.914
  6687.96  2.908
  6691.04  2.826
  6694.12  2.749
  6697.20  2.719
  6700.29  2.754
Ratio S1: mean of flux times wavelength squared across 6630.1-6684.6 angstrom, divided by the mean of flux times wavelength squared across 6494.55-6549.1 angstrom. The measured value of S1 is 1.1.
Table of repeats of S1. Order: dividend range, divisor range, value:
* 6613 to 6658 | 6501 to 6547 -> 1.05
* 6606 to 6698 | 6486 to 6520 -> 1.08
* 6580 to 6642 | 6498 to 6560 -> 1.04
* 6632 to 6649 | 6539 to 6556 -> 1.03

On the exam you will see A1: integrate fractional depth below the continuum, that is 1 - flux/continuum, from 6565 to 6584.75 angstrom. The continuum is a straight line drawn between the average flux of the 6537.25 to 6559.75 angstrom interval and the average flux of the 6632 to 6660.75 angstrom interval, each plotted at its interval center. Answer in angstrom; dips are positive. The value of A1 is 0.5 angstrom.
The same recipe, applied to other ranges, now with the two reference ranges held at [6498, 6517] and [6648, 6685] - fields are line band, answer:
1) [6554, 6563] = 0.1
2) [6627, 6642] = 0.0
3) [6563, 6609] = -0.5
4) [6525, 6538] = -0.1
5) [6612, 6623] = -0.1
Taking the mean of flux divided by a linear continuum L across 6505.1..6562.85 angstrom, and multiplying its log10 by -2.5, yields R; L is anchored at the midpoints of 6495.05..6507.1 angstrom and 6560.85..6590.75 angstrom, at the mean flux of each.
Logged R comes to -0.04 mag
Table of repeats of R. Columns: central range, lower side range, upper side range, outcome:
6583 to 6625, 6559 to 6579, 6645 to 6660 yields -0.03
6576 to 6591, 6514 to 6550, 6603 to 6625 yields -0.01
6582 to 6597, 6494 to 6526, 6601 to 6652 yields -0.02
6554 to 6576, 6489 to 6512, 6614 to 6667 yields 0.01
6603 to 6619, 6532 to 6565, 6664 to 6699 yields -0.01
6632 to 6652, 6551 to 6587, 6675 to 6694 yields -0.04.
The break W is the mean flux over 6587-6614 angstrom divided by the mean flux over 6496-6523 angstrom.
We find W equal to 1.03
